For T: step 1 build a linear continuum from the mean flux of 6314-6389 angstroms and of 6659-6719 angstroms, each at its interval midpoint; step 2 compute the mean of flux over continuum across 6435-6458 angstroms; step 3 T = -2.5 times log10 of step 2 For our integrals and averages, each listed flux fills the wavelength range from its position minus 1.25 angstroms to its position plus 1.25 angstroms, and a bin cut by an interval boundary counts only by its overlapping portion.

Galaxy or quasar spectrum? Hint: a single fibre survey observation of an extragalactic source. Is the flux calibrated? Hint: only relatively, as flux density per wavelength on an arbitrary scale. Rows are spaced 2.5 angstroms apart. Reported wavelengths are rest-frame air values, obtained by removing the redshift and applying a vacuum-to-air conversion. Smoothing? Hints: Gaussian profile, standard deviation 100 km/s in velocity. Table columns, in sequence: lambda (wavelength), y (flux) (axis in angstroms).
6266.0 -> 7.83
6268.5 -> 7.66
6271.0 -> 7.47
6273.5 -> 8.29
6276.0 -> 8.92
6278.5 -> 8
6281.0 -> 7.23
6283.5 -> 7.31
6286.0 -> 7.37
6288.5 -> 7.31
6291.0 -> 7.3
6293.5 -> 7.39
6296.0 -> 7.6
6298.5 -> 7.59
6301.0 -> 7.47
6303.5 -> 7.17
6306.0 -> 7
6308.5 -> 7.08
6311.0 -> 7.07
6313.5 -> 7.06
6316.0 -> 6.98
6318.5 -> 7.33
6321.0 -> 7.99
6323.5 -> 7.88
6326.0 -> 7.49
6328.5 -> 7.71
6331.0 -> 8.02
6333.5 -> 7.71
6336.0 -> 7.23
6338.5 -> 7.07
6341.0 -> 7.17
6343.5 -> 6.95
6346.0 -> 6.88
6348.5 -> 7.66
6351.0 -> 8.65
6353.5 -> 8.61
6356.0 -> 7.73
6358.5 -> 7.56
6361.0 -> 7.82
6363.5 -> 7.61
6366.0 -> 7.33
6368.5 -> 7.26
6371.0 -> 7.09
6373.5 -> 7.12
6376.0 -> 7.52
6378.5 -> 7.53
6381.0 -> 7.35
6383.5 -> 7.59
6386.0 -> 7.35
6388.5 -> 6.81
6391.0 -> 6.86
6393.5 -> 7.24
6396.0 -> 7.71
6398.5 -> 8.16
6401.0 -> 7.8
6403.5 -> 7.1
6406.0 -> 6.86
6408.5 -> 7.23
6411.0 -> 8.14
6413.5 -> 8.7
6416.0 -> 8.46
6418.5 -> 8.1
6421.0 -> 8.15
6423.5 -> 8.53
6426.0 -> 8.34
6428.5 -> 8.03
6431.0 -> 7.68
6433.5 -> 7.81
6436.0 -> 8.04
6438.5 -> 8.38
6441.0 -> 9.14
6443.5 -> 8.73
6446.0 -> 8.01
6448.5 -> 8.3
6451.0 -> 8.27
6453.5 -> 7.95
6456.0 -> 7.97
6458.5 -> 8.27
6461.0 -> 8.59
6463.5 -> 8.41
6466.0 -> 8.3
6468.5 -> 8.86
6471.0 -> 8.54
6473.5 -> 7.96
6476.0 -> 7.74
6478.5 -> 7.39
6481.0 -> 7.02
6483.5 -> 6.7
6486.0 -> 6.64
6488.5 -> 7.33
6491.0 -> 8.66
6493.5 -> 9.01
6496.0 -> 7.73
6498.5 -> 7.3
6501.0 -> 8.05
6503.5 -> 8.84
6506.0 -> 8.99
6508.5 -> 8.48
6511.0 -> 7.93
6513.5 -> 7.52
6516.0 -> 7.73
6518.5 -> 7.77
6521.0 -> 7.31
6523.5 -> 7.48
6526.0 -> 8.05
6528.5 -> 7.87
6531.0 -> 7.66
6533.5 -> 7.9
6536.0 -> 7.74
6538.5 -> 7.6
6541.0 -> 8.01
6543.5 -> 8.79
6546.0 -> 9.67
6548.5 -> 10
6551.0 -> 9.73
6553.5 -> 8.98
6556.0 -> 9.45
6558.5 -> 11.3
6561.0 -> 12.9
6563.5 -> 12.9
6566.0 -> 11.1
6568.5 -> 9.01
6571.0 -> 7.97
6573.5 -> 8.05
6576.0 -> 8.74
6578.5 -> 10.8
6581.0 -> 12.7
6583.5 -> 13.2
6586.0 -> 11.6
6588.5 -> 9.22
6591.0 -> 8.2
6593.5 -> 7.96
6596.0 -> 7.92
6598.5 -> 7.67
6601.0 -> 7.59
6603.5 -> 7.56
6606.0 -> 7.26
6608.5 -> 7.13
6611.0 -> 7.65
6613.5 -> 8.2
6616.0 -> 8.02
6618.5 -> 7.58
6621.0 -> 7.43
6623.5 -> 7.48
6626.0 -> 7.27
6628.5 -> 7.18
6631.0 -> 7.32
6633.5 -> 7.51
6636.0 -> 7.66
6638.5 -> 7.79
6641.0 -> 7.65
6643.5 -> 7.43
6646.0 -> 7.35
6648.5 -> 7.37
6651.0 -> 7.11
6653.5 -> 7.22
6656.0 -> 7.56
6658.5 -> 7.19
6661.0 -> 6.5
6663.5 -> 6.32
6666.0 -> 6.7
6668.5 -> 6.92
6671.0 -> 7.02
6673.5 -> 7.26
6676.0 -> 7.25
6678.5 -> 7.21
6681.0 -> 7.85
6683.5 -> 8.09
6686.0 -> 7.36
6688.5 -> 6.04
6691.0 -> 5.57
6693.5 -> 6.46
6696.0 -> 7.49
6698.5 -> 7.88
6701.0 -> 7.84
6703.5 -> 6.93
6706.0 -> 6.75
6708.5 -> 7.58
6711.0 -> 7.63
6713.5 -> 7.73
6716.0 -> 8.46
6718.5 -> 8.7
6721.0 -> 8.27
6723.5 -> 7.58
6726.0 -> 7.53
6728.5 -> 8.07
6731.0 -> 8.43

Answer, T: -0.12 mag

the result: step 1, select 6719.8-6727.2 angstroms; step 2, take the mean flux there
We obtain 7.79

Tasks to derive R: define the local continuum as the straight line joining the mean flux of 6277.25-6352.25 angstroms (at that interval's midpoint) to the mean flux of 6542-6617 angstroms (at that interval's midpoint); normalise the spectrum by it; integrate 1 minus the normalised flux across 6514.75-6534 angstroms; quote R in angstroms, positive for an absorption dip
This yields 2.7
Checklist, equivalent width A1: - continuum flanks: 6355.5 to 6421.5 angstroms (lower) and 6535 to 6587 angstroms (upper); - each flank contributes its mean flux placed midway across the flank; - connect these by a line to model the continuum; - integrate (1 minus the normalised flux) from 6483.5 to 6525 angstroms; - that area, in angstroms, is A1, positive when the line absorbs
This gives 5.9 angstroms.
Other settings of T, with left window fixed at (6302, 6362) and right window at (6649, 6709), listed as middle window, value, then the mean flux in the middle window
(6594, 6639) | -0.06 mag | 7.57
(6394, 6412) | -0.02 mag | 7.55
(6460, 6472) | -0.17 mag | 8.54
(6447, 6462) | -0.12 mag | 8.22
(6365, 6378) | 0.02 mag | 7.28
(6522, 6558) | -0.18 mag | 8.55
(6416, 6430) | -0.12 mag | 8.24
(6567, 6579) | -0.22 mag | 8.84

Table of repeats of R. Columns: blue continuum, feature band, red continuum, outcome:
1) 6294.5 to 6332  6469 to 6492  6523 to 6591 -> 3.39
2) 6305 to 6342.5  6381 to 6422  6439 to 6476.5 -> 1.64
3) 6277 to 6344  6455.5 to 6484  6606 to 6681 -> -2.51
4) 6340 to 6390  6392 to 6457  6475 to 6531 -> -3.52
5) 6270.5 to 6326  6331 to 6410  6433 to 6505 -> 2.93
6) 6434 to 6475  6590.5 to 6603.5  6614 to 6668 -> -0.44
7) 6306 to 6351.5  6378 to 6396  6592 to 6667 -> 0.35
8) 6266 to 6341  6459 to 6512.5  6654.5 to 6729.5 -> -4.35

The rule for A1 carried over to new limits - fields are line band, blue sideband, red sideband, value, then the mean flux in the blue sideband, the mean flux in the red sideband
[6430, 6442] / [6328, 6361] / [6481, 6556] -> -0.5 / 7.62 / 8.12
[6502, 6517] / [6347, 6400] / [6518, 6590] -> 1.2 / 7.55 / 9.44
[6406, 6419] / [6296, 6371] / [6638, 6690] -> -1.0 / 7.48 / 7.18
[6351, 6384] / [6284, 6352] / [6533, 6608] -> 0.9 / 7.41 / 9.38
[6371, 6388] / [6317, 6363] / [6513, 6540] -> 0.6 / 7.63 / 7.7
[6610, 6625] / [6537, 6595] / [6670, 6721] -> 2.0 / 9.89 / 7.38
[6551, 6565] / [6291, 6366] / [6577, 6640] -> -4.7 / 7.49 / 8.39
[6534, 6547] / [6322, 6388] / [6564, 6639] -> 0.0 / 7.53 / 8.54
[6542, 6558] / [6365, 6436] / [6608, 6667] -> -4.4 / 7.65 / 7.36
